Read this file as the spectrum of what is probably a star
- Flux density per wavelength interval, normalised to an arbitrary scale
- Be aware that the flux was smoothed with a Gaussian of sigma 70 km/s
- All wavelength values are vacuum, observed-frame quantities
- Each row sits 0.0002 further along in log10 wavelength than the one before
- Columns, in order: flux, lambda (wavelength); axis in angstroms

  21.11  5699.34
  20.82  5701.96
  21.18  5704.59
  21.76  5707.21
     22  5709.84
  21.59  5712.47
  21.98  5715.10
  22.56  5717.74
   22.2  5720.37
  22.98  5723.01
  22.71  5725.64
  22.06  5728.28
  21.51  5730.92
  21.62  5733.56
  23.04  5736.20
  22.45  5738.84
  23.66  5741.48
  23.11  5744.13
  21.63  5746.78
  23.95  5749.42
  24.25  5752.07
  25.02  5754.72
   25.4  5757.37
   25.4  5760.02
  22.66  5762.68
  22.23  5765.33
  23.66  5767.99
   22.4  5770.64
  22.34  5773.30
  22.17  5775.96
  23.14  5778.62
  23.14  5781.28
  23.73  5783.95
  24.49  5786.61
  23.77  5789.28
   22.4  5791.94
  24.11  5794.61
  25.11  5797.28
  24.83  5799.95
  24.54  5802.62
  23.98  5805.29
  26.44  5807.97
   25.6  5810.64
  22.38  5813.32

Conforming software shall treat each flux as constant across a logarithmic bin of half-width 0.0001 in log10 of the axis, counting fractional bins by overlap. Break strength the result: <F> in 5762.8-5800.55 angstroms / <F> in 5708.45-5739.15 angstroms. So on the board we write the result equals 1.05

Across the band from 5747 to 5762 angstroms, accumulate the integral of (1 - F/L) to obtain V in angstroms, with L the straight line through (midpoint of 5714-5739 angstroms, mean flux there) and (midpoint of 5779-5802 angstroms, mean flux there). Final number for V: -1.0 angstroms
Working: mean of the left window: 22.3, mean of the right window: 23.9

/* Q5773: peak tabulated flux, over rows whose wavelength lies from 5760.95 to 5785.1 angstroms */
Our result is 23.73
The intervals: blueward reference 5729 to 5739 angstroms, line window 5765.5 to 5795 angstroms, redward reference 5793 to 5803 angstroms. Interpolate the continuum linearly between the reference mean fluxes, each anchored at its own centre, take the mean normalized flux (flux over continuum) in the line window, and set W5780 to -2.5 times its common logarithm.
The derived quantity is 0.04 mag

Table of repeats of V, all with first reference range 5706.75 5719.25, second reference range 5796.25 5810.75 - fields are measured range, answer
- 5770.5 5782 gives 0.71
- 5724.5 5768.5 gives -0.13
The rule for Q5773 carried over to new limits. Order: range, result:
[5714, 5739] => 23.04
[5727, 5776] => 25.4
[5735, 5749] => 23.66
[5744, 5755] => 25.02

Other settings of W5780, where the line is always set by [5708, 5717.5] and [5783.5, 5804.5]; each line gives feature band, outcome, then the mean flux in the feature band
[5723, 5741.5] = 0.00 mag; 22.4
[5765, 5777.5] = 0.04 mag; 22.6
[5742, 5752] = -0.01 mag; 23.1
